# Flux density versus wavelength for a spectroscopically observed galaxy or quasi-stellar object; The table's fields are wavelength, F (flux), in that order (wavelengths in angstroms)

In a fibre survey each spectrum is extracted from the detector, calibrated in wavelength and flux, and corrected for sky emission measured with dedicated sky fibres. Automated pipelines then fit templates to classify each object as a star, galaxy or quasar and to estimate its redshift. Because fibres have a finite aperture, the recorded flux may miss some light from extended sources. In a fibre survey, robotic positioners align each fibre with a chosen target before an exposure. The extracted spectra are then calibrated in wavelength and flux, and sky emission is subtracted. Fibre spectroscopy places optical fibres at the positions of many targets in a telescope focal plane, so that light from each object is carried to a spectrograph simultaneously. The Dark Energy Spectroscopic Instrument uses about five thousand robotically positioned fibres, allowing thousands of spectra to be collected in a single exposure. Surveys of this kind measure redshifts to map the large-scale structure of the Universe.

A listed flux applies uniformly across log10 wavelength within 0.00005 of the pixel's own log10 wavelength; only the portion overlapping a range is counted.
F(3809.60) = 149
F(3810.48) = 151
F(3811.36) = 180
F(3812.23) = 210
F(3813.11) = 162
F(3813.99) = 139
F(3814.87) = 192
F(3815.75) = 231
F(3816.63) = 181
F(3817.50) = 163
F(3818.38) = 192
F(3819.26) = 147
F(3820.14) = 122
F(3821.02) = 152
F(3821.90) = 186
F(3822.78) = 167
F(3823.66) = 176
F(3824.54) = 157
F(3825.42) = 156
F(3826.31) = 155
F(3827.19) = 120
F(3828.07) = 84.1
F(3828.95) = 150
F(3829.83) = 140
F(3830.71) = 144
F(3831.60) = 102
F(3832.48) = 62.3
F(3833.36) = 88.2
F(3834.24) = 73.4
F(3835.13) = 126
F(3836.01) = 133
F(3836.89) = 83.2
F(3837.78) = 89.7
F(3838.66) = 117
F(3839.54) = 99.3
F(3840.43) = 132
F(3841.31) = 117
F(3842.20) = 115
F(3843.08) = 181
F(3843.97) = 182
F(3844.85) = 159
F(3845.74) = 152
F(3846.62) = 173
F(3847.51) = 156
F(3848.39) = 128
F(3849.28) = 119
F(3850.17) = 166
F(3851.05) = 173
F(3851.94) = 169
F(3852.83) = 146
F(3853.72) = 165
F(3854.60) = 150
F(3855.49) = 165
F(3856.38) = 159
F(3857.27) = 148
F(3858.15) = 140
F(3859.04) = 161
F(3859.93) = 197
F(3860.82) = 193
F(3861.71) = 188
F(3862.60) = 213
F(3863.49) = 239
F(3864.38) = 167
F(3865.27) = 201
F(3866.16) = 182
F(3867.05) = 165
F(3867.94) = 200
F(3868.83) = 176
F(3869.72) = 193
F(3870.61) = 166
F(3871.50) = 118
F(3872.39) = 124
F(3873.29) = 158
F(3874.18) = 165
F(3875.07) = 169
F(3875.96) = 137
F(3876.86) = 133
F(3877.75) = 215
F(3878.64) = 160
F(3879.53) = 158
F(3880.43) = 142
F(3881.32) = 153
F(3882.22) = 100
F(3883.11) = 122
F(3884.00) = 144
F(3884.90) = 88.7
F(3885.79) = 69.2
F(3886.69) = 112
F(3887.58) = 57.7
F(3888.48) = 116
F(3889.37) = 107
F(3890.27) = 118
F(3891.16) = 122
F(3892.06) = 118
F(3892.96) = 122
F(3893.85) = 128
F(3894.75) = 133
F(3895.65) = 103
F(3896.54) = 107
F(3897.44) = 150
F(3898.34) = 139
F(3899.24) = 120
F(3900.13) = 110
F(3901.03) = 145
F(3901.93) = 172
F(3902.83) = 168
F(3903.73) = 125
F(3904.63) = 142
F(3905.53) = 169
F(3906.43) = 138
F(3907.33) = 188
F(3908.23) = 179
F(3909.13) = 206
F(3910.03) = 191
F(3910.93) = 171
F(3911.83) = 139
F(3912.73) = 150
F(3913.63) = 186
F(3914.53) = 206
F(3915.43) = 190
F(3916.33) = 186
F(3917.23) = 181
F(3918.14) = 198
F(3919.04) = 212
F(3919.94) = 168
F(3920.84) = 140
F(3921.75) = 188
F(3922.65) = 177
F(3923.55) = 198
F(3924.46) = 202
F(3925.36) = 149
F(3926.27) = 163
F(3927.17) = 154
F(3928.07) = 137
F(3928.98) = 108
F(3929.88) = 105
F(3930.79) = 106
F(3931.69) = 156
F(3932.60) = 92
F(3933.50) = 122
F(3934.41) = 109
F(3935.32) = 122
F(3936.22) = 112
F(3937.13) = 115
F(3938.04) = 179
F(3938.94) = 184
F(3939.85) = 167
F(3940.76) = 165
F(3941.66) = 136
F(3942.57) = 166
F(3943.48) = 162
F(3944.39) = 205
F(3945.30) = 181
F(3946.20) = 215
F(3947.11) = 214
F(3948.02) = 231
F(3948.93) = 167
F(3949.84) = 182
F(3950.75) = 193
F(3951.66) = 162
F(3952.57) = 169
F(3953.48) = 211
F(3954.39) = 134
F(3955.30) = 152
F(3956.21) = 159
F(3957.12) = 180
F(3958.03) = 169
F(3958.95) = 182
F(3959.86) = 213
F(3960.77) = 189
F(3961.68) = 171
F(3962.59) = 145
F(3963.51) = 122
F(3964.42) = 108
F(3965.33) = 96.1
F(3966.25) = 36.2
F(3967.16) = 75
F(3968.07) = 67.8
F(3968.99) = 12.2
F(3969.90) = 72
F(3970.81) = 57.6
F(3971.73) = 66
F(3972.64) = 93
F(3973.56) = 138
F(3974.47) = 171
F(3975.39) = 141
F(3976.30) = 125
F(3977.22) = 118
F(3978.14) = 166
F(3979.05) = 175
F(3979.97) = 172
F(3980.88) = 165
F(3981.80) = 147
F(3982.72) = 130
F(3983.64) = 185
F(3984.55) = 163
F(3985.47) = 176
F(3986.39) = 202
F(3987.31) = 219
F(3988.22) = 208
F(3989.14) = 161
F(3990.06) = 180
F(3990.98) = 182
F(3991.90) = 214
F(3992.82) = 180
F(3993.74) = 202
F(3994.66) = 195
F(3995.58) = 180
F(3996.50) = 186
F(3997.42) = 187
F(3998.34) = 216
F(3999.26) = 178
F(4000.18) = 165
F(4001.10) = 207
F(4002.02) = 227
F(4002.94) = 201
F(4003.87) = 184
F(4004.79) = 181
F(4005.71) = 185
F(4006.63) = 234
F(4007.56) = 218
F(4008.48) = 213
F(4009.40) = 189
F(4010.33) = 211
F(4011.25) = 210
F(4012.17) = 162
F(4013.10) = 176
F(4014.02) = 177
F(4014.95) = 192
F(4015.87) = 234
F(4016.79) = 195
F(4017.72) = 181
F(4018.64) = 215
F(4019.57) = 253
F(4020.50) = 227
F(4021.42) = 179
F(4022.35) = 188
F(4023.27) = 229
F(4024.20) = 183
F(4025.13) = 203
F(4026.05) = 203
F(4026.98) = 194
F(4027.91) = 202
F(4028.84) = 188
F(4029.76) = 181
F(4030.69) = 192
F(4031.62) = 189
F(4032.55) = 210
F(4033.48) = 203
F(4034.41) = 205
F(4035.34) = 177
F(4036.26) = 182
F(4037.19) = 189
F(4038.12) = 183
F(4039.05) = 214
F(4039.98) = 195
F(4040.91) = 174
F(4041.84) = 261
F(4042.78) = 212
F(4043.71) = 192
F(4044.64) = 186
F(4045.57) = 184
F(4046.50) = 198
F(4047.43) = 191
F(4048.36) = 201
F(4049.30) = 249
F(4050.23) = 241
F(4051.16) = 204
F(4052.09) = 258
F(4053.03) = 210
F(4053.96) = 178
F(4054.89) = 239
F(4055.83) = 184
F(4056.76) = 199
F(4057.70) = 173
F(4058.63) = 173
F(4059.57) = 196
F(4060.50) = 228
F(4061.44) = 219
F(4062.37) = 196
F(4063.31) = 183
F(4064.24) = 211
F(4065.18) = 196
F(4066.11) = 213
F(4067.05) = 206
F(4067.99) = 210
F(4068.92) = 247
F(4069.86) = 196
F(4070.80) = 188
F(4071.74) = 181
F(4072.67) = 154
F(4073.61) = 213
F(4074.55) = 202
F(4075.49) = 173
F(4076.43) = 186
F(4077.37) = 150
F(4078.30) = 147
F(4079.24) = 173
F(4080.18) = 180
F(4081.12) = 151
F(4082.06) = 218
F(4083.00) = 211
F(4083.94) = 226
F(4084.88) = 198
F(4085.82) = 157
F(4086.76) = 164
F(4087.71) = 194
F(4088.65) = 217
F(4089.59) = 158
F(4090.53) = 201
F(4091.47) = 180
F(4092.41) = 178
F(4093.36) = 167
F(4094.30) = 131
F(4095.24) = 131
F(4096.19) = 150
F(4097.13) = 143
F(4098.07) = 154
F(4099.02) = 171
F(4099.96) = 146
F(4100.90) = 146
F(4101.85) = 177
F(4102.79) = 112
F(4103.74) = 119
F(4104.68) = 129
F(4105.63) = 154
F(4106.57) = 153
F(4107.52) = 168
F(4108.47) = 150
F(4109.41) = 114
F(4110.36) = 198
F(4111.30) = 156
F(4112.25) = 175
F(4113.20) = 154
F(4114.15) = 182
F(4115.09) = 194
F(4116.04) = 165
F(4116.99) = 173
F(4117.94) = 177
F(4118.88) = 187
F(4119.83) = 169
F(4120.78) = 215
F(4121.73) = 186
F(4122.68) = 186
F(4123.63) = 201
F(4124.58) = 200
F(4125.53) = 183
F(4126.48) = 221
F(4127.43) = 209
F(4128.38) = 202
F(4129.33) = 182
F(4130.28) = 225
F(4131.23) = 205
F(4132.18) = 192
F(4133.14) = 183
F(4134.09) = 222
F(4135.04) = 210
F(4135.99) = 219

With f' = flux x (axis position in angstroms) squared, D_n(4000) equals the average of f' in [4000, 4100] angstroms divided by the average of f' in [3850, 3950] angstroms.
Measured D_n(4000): 1.34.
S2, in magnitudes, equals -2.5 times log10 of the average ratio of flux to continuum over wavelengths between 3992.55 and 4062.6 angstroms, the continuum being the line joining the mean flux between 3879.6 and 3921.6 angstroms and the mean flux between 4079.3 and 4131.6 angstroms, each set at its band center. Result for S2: -0.22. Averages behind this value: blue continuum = 145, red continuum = 174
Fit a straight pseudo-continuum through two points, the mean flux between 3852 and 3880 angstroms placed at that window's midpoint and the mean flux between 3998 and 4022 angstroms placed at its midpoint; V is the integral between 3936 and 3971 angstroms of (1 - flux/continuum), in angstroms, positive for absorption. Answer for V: 6.8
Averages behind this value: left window 169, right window 200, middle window 151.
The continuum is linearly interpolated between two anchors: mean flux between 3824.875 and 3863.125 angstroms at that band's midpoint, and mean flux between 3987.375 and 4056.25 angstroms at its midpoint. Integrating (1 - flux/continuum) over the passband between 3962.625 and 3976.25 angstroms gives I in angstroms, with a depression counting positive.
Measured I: 6.7 angstroms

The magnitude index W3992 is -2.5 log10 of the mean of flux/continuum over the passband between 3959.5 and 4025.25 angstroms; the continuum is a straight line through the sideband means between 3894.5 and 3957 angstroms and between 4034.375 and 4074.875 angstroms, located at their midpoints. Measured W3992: 0.08 mag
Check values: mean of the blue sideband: 161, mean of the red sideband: 202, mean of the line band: 169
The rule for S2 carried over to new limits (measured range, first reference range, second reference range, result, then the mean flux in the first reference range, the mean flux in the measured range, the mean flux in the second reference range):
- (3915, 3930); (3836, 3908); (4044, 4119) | -0.10 mag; 146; 169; 182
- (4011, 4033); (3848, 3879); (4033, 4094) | -0.05 mag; 167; 198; 196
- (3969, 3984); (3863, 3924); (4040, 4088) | 0.33 mag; 153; 129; 197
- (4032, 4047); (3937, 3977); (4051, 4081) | -0.08 mag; 147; 198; 195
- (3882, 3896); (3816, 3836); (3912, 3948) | 0.36 mag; 139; 110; 162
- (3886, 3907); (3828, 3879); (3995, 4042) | 0.27 mag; 151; 127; 198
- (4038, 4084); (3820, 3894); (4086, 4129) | -0.20 mag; 144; 199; 170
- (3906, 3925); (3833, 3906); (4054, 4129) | -0.19 mag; 144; 181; 180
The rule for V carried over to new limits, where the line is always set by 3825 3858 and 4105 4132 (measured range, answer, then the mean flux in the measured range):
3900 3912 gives -1.4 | 162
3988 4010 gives -4.6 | 195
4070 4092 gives -1.1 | 184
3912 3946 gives -2.2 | 159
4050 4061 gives -2.3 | 206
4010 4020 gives -2.2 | 200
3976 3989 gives -0.8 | 168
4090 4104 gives 1.8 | 154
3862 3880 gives -4.2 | 172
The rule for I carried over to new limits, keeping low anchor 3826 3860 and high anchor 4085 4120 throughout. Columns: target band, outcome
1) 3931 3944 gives 0.3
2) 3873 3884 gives -0.9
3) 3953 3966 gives -0.9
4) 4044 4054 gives -3.4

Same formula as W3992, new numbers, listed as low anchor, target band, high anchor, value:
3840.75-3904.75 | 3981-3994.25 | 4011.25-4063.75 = 0.02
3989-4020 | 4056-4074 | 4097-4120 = -0.14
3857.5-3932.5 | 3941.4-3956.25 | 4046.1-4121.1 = -0.11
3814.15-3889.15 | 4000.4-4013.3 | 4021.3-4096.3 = -0.10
